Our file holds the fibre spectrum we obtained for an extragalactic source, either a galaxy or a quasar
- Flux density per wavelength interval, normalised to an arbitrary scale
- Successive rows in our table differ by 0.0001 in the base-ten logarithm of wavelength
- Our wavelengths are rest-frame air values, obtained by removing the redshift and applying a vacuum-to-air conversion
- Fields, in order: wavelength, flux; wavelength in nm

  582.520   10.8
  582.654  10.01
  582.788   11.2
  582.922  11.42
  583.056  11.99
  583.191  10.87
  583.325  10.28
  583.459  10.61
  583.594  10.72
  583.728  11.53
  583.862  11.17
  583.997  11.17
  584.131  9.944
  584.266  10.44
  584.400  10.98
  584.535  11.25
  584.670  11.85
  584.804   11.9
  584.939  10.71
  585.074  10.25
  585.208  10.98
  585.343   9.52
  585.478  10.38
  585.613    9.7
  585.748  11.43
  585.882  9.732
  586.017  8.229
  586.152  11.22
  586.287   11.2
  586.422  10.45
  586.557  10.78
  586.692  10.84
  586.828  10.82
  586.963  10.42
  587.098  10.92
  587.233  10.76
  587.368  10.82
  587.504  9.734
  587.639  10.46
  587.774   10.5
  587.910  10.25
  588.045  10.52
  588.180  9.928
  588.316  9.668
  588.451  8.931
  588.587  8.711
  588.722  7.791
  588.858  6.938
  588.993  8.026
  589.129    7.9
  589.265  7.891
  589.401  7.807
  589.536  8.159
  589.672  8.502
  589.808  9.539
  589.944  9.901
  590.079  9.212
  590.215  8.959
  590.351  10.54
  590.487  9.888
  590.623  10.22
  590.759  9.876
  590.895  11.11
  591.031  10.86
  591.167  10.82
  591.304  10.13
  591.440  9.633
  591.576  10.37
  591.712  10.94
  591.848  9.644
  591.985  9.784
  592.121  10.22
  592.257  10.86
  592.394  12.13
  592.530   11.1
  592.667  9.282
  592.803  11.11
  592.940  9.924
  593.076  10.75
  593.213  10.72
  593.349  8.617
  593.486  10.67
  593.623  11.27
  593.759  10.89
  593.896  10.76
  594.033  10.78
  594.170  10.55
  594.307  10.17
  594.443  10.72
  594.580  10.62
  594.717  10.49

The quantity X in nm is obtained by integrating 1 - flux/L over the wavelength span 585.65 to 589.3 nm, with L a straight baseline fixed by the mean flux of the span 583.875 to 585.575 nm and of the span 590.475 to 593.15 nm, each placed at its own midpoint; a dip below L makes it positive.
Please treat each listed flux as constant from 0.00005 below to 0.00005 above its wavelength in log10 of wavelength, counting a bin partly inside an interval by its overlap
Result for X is 0.28 nm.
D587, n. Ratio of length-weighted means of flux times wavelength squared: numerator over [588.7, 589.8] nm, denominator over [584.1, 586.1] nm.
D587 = 0.77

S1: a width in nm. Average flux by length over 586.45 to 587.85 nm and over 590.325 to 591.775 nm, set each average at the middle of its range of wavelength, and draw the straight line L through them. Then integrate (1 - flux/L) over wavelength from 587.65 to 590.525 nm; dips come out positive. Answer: 0.40 nm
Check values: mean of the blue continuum 10.6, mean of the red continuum 10.4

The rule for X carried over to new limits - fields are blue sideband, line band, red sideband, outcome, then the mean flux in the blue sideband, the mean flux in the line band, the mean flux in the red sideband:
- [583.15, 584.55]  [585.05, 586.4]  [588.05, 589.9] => -0.041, 10.8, 10.3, 8.53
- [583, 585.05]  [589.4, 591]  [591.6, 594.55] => 0.164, 11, 9.58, 10.5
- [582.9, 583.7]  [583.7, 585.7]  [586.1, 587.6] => 0.018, 11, 10.8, 10.7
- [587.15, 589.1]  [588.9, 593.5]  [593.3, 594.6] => 0.098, 9.48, 9.83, 10.5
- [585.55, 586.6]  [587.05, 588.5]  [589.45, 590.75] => -0.039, 10.3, 10.2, 9.44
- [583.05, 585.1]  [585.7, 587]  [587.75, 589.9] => -0.077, 11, 10.5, 8.79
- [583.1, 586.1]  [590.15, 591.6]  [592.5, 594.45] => 0.041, 10.6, 10.2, 10.5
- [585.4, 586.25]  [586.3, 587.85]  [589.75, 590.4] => -0.096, 10.1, 10.6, 9.61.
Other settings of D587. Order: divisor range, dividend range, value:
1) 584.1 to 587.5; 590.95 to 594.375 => 1.01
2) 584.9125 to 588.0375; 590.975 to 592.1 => 1.00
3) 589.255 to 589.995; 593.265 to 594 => 1.22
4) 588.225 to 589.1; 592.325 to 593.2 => 1.30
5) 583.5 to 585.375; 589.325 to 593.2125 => 0.94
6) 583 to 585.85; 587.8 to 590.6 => 0.84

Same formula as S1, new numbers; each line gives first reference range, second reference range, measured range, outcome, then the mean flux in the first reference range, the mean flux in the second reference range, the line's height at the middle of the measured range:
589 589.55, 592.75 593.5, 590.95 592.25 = -0.14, 7.92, 10.3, 9.33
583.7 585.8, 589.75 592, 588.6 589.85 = 0.27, 10.8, 10.1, 10.3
